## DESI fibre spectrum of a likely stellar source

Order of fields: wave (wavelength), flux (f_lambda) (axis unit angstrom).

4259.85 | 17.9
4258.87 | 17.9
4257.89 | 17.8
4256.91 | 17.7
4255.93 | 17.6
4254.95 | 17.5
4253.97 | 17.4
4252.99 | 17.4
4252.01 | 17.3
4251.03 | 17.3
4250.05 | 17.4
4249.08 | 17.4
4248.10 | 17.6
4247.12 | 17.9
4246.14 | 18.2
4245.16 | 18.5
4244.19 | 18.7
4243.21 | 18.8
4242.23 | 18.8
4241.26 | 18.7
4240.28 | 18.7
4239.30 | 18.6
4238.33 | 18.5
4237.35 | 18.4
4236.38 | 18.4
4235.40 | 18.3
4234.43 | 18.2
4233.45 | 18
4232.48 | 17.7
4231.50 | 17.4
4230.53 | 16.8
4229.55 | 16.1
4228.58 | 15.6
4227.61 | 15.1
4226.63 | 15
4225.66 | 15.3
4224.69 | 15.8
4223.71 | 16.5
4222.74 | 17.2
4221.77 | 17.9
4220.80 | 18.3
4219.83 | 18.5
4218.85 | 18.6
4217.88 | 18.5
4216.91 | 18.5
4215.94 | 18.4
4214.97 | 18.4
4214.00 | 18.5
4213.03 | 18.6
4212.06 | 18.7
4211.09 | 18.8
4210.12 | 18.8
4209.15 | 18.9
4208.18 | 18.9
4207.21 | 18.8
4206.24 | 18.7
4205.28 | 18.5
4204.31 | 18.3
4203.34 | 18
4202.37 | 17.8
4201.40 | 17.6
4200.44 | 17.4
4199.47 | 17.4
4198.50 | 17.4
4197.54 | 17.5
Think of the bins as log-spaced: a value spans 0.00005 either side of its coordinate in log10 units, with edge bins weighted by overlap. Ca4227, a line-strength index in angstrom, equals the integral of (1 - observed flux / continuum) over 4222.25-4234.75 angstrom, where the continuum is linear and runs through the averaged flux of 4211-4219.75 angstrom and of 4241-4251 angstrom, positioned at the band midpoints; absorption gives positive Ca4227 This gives 1.3 angstrom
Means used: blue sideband 18.5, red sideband 18.2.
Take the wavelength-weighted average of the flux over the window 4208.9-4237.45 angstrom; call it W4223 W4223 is 17.6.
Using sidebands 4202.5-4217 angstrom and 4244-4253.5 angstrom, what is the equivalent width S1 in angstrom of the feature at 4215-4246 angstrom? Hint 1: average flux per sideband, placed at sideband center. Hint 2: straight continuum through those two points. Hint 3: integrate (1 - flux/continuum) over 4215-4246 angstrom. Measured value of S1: 0.7 angstrom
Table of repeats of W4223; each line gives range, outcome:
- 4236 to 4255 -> 18.1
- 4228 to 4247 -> 18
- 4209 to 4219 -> 18.6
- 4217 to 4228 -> 17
